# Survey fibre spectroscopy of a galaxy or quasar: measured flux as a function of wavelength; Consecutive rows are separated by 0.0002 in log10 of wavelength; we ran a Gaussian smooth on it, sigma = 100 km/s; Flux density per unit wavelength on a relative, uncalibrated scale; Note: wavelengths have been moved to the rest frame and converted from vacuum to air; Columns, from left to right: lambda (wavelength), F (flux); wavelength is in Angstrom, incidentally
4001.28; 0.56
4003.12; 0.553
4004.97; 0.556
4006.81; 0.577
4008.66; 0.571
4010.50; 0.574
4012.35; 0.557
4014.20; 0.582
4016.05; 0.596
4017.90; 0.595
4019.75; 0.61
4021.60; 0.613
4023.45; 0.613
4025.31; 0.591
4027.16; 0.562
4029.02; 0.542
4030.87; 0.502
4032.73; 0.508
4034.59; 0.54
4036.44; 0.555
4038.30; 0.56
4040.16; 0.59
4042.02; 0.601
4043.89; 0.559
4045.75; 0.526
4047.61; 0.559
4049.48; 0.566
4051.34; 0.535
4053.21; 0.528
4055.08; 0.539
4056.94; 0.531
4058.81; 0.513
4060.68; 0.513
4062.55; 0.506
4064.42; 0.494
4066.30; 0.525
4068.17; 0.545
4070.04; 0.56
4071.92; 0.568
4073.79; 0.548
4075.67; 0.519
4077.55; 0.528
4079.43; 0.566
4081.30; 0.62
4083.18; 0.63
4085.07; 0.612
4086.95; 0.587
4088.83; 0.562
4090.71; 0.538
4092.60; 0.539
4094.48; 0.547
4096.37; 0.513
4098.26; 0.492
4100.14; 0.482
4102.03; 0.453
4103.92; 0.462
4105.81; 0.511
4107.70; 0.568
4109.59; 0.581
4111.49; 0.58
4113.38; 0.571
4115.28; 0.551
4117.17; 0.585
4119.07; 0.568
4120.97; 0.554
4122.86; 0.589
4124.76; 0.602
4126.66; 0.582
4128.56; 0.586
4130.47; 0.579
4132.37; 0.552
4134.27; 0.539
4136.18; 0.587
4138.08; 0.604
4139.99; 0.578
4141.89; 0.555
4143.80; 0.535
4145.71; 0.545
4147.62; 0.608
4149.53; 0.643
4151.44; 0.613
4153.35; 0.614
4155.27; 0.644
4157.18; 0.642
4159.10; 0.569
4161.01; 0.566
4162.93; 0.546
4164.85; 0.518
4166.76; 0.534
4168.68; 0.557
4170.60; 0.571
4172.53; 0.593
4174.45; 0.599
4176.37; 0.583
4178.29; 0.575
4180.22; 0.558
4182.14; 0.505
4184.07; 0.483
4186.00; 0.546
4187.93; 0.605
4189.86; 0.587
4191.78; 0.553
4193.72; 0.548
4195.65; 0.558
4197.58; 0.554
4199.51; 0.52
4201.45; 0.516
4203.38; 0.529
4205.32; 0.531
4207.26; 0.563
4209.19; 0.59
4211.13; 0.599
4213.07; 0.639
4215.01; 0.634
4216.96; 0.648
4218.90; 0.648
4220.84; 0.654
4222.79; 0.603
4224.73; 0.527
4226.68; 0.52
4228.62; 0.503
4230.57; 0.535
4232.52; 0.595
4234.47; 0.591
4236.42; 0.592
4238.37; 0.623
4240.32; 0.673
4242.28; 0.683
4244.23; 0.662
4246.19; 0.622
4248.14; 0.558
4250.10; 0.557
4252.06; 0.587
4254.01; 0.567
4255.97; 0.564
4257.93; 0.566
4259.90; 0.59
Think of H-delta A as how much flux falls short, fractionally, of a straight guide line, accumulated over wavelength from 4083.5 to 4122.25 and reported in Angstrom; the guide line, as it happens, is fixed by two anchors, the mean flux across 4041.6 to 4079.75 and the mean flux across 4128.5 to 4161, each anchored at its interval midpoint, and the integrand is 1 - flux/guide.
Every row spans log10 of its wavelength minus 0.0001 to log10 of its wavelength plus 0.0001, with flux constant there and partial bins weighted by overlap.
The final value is 1.2 Angstrom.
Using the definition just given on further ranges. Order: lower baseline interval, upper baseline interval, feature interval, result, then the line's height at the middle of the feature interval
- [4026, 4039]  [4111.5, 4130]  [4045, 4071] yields 0.9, 0.55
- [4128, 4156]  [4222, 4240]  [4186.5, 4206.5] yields 0.9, 0.575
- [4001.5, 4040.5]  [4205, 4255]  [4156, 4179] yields 0.7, 0.589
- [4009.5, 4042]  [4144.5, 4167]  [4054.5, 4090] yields 1.6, 0.577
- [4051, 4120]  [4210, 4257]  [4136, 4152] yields -0.6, 0.565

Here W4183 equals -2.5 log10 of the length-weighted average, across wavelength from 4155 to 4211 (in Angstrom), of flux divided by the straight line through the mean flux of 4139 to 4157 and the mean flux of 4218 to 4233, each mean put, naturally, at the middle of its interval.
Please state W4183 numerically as 0.05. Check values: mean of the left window 0.595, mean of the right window 0.572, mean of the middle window 0.56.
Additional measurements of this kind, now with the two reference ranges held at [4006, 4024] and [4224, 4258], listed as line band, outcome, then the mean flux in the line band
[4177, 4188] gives 0.087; 0.541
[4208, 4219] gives -0.067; 0.623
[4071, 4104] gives 0.082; 0.545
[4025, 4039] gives 0.087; 0.543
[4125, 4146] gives 0.033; 0.569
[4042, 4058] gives 0.080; 0.546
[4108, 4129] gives 0.020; 0.577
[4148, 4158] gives -0.077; 0.63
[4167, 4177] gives 0.018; 0.577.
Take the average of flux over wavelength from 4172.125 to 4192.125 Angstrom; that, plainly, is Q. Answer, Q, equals 0.562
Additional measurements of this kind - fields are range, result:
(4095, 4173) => 0.564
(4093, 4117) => 0.528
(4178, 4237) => 0.568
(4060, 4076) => 0.532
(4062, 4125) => 0.548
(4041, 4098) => 0.549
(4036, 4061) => 0.549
